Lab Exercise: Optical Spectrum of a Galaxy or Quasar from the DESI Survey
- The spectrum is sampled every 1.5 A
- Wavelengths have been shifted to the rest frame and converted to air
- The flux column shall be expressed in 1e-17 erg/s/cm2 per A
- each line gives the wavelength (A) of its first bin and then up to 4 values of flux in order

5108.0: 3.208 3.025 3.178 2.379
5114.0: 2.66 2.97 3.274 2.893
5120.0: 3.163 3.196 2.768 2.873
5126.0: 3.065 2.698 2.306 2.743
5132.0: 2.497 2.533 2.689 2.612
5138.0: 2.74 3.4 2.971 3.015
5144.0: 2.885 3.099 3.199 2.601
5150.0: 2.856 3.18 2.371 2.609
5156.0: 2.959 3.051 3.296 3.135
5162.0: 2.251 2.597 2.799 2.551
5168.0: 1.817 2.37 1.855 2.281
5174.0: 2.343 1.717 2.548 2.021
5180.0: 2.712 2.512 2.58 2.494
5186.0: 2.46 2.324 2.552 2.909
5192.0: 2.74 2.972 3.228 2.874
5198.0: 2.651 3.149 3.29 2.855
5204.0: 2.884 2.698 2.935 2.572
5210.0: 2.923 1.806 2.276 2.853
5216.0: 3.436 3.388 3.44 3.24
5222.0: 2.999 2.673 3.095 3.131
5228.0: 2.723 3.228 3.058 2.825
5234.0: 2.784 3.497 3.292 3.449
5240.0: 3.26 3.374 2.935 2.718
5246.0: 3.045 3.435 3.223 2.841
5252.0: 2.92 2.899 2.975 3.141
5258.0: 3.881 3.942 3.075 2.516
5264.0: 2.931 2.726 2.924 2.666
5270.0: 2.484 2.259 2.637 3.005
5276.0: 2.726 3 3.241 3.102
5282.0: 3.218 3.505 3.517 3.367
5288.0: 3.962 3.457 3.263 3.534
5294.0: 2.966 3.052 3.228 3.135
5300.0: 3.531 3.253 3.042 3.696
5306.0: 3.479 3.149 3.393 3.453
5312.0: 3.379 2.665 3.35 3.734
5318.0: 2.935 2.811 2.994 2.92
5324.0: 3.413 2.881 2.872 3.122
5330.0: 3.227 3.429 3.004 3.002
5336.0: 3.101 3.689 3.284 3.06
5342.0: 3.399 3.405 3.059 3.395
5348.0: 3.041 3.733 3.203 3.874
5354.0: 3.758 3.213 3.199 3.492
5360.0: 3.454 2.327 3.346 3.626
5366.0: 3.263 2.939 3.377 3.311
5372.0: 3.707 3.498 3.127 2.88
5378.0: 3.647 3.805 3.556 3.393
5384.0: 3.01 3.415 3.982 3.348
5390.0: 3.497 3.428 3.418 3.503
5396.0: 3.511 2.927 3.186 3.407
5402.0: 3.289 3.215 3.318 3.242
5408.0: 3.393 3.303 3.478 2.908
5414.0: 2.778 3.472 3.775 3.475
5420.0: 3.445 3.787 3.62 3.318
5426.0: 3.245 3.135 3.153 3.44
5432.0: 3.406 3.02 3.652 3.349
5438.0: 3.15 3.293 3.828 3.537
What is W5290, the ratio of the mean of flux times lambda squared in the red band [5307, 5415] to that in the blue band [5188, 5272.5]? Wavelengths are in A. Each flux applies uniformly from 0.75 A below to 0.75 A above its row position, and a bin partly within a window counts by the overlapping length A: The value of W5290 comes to 1.16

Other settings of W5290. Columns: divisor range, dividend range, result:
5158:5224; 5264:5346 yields 1.23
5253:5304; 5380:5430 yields 1.13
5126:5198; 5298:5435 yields 1.34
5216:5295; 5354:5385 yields 1.11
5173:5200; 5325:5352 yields 1.32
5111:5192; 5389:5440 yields 1.37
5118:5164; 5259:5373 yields 1.20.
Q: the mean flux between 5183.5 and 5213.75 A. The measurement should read 2.73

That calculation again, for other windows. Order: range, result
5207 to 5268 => 3.03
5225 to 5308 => 3.13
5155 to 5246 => 2.79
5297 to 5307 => 3.34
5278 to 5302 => 3.33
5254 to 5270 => 3.05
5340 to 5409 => 3.35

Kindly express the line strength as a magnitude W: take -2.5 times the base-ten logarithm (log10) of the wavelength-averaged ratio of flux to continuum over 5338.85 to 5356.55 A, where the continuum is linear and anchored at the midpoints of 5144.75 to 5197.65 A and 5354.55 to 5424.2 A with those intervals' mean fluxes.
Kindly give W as -0.050 mag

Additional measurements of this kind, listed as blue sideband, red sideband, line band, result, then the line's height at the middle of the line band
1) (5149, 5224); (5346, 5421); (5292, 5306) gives -0.068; 3.08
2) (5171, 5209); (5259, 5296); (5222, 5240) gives -0.084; 2.84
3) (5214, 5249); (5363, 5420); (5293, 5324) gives 0.009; 3.24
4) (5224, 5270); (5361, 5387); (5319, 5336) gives 0.060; 3.24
